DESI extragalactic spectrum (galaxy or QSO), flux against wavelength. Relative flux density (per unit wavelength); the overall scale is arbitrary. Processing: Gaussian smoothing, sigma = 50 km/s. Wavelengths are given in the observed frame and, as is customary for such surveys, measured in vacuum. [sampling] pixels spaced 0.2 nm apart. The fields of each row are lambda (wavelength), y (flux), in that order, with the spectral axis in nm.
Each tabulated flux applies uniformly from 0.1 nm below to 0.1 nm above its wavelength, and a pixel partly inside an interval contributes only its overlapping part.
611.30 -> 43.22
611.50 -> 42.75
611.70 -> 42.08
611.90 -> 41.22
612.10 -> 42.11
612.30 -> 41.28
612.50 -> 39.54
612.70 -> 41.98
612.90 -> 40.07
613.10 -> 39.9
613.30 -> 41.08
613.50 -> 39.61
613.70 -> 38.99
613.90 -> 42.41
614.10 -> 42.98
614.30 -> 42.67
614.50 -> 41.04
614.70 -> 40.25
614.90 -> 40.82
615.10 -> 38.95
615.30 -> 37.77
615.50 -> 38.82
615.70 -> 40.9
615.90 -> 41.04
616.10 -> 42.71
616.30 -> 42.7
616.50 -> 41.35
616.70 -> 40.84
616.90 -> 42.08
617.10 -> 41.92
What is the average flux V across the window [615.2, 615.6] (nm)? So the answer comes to 38.3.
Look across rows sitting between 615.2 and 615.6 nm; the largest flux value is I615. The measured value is 38.82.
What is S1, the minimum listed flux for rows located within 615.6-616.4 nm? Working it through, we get 40.9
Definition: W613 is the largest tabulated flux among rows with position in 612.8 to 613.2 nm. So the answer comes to 40.07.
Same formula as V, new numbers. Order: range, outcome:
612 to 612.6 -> 41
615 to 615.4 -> 38.4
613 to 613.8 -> 39.9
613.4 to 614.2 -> 41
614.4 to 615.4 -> 39.8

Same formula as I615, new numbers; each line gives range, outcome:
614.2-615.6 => 42.67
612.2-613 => 41.98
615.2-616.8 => 42.71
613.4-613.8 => 39.61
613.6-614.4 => 42.98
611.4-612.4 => 42.75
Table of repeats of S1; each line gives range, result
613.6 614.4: 38.99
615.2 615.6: 37.77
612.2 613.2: 39.54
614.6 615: 40.25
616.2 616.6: 41.35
